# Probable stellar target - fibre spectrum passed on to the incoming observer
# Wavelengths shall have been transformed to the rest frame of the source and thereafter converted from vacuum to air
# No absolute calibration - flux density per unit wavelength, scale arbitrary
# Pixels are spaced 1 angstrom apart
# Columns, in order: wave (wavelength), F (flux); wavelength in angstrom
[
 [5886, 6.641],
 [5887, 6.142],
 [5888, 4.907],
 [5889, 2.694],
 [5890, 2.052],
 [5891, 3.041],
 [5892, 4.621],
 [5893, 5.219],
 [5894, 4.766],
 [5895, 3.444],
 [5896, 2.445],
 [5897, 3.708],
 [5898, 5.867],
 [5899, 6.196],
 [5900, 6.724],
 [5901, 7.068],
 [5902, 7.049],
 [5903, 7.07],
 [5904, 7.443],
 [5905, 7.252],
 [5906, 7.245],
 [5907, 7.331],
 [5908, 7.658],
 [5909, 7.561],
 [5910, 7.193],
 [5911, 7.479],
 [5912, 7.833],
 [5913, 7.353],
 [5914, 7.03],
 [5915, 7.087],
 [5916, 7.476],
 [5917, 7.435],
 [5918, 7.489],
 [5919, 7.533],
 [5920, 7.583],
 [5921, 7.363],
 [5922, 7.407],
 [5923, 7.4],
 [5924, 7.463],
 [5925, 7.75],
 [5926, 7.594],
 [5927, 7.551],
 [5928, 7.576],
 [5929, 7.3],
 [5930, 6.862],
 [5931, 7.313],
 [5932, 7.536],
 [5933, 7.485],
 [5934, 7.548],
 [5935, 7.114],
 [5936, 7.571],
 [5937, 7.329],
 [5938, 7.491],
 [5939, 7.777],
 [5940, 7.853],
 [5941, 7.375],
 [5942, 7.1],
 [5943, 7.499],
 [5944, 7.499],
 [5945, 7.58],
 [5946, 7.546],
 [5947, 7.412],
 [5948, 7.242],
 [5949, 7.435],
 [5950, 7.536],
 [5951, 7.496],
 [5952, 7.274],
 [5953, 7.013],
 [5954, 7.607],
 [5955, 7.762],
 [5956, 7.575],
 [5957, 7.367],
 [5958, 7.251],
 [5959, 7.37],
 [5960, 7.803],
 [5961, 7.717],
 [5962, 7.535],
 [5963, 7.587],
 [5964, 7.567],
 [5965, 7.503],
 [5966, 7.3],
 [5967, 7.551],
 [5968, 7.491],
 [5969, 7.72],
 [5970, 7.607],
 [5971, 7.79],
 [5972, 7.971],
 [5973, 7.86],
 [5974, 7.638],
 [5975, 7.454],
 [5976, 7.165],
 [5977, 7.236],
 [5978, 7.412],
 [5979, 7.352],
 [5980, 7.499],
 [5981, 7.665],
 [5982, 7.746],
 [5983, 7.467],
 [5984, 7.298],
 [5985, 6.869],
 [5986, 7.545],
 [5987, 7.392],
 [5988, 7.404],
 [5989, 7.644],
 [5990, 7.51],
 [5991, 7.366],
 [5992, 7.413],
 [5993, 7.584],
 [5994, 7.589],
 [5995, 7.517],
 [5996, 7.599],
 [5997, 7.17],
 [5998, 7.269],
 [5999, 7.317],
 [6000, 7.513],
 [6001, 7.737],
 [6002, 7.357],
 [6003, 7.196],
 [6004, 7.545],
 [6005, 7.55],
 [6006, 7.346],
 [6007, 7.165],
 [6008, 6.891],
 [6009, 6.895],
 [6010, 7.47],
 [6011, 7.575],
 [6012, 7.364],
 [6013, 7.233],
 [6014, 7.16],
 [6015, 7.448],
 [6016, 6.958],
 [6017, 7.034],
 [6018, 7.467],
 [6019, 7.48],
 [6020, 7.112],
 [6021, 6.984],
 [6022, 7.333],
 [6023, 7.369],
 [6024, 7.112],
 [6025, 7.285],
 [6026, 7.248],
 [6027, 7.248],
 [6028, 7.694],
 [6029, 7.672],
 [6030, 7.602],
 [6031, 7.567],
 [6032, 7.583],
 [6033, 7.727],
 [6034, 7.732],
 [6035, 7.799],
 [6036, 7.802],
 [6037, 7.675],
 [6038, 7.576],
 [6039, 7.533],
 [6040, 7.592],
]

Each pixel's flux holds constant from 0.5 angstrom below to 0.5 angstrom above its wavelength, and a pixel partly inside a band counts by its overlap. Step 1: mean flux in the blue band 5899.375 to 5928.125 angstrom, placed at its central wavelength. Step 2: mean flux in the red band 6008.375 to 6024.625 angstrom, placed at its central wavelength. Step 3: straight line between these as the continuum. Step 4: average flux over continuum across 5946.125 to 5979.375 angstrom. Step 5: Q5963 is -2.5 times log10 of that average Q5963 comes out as -0.03 mag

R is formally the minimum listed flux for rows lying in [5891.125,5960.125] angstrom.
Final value 2.445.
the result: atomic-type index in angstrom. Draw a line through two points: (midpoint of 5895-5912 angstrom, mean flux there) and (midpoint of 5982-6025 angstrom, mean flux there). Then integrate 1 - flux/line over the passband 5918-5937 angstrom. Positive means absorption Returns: -2.0 angstrom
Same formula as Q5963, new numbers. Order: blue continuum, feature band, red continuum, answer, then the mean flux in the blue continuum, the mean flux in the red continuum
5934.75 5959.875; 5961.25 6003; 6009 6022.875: -0.02 mag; 7.45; 7.27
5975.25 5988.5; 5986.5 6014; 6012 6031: -0.01 mag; 7.39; 7.31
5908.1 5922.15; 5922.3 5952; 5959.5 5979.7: 0.00 mag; 7.42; 7.56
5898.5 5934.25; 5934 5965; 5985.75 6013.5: -0.02 mag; 7.34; 7.4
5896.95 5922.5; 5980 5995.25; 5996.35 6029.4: -0.03 mag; 7.15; 7.31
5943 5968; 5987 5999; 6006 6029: -0.02 mag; 7.48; 7.26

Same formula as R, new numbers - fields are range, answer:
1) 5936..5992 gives 6.869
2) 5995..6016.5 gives 6.891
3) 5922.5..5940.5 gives 6.862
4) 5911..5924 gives 7.03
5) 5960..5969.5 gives 7.3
